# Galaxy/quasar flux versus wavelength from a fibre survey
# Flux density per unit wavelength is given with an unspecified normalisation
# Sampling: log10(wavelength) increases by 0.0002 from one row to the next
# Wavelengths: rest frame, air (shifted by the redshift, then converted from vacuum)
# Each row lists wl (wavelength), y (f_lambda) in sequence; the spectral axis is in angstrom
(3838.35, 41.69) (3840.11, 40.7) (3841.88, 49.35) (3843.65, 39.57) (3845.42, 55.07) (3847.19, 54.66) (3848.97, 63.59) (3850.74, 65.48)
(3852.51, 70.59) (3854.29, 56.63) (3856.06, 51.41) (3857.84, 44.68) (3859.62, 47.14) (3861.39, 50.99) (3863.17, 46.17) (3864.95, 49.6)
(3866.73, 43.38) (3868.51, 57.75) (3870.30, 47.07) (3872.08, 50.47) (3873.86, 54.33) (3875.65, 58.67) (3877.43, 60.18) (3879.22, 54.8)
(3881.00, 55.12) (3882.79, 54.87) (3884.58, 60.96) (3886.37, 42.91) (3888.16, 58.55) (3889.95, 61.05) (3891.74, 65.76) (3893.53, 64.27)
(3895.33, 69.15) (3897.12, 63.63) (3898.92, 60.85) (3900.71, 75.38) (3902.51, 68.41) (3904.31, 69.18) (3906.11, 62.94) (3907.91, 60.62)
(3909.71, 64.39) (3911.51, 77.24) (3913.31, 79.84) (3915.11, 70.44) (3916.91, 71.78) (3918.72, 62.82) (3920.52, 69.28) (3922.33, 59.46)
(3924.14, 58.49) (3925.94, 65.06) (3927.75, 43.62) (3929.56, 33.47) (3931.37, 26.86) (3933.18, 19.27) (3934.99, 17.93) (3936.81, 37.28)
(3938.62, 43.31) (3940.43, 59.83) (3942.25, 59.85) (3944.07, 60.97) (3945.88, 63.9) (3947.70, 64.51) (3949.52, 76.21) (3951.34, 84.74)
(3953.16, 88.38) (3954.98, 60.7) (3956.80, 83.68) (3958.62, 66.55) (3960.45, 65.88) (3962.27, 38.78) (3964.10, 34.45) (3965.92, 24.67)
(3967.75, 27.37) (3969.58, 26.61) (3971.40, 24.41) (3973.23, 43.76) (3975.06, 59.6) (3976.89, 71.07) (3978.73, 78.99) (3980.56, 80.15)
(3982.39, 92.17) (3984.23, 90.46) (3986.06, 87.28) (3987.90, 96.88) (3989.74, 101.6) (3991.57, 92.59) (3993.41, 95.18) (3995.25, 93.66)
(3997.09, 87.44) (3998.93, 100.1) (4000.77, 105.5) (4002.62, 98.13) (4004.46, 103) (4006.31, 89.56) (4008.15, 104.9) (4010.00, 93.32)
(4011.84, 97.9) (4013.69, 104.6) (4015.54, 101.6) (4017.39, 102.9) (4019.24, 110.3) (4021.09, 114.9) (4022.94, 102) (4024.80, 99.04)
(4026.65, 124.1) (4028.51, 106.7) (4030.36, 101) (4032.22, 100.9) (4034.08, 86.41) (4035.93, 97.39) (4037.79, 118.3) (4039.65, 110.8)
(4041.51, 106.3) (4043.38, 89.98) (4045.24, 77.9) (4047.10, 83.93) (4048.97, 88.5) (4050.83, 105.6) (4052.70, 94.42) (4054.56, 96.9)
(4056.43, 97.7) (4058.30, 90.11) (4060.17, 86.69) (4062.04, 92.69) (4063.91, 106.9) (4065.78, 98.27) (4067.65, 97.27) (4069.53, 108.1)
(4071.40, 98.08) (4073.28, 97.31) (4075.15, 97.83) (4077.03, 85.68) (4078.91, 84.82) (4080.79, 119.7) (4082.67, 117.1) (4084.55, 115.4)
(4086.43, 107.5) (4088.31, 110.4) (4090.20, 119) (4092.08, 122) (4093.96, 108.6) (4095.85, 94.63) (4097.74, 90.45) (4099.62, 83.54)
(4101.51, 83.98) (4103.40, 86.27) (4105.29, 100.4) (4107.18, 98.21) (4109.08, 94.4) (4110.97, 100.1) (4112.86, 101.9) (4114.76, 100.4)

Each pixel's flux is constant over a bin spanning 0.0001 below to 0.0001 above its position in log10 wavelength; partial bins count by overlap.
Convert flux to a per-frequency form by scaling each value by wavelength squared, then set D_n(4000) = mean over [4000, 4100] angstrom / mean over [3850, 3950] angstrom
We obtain 1.92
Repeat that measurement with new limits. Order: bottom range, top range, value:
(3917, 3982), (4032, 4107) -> 1.93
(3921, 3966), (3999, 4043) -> 1.98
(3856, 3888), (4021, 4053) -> 2.10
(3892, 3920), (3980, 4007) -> 1.45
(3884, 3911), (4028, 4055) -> 1.65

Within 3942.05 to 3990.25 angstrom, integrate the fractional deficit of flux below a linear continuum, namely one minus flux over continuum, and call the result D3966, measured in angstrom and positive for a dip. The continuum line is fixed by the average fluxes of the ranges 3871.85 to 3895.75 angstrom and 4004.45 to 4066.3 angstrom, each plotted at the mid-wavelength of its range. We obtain 9.50 angstrom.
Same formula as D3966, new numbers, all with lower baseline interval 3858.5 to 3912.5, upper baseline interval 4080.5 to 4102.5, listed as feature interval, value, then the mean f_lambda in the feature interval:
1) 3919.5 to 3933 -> 3.65 angstrom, 49.3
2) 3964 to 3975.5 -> 6.58 angstrom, 33.4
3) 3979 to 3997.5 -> -2.12 angstrom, 91.4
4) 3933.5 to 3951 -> 4.44 angstrom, 53.6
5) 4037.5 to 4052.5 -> -0.27 angstrom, 96.6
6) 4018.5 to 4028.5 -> -2.19 angstrom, 110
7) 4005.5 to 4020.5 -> -2.28 angstrom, 101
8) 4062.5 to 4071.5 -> -0.14 angstrom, 102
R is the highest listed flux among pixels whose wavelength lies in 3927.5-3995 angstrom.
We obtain 101.6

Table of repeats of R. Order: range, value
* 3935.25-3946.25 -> 63.9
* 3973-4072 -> 124.1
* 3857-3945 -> 79.84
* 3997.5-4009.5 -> 105.5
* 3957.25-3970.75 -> 66.55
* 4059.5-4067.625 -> 106.9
